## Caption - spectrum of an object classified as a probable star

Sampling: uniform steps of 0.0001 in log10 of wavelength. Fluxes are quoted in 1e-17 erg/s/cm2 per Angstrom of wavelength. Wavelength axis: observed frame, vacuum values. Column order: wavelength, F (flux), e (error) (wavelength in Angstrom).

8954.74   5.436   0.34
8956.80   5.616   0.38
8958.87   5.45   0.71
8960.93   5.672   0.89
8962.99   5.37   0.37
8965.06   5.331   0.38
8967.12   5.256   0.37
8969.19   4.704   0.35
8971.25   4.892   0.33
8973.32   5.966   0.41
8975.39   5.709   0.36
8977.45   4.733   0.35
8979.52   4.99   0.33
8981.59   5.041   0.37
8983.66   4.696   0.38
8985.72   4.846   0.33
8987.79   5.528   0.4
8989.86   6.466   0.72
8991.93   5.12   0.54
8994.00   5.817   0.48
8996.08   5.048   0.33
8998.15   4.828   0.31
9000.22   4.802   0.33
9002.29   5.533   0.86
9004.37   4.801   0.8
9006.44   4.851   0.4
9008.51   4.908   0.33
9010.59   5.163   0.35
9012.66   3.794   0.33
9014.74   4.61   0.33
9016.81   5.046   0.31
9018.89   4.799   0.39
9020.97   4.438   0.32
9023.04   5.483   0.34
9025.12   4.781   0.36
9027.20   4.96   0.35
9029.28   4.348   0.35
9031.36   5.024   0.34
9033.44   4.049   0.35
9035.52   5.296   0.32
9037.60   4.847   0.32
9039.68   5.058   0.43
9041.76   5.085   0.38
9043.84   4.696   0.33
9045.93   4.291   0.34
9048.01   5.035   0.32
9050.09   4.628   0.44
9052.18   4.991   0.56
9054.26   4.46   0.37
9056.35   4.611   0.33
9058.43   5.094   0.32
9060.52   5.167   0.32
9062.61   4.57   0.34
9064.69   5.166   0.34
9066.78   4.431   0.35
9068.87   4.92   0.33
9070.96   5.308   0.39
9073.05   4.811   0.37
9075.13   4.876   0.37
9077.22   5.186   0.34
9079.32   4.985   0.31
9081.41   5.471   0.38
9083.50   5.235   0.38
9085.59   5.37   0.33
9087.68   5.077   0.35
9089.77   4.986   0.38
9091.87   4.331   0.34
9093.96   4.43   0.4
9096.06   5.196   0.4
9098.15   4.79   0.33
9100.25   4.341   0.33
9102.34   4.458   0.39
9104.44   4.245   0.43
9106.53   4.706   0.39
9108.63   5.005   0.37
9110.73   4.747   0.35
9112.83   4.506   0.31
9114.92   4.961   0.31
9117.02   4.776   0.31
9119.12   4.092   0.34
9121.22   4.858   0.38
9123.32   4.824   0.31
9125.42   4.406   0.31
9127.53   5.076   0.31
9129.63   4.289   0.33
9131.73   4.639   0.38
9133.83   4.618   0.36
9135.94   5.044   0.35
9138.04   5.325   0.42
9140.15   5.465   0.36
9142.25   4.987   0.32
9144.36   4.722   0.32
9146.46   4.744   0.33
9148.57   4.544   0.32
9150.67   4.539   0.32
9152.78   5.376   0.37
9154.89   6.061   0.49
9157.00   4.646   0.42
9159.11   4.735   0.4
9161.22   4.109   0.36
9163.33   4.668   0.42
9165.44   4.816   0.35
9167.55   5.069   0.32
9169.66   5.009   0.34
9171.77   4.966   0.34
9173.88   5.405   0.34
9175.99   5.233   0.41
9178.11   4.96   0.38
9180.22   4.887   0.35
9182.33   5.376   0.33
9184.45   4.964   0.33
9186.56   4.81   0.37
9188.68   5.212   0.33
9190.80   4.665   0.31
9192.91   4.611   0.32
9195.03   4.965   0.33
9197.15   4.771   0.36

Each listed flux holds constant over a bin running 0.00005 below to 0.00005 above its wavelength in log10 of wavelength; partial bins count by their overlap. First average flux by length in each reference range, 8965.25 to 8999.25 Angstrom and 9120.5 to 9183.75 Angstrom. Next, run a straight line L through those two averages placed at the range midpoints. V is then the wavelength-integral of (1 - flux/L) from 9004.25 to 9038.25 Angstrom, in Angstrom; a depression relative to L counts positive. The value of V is 2.5 Angstrom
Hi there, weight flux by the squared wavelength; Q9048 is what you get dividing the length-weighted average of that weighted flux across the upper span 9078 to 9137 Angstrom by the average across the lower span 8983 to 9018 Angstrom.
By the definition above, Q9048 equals 1.0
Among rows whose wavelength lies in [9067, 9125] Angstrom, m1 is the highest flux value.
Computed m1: 5.471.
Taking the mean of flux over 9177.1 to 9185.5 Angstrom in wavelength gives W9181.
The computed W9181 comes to 5.05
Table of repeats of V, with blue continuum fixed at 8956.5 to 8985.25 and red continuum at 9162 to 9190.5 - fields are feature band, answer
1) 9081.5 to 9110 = 1.63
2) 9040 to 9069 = 1.92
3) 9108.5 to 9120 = 0.93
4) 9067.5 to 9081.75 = 0.20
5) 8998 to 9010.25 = 0.51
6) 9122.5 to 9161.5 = 1.40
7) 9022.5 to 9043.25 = 1.15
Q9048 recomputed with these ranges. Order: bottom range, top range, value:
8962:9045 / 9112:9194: 1.00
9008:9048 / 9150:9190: 1.08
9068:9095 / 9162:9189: 1.02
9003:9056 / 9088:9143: 1.01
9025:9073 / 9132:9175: 1.05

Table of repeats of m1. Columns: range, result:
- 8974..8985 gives 5.709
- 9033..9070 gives 5.296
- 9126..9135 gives 5.076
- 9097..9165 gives 6.061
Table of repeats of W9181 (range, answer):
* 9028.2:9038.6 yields 4.71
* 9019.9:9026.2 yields 4.9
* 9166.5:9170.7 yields 5.04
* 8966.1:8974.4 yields 5.2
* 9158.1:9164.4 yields 4.5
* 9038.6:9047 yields 4.78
